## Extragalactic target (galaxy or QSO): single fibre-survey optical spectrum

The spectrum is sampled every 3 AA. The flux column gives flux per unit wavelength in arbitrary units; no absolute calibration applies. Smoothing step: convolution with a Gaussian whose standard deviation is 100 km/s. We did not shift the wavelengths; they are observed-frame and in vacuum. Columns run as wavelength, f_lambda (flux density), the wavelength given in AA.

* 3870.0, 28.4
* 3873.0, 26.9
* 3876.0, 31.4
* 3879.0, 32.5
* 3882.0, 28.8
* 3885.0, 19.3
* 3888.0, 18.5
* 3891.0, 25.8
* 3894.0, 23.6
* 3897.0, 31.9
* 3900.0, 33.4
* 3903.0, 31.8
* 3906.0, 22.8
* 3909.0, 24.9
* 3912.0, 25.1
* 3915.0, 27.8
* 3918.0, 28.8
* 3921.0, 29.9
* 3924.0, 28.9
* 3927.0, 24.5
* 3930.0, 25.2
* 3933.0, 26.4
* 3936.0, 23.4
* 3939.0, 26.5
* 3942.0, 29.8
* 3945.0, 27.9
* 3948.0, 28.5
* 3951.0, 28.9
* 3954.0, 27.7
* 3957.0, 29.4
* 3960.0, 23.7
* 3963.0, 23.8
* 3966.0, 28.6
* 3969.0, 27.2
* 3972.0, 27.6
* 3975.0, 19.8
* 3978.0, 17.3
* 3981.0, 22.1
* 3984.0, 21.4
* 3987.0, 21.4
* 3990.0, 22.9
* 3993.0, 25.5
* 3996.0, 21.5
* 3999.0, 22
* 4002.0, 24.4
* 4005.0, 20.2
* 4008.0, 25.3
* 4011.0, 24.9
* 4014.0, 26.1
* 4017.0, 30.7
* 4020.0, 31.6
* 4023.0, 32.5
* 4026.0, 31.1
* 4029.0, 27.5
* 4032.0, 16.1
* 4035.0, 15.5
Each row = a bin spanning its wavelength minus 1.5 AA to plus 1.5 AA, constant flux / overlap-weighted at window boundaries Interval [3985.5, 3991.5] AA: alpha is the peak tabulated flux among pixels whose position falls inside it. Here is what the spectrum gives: 22.9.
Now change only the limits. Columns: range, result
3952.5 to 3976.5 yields 29.4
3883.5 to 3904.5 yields 33.4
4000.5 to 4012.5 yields 25.3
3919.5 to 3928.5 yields 29.9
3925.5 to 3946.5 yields 29.8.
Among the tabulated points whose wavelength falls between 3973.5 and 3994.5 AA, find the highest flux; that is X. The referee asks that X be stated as 25.5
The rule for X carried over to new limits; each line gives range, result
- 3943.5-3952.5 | 28.9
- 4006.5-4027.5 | 32.5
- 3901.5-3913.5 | 31.8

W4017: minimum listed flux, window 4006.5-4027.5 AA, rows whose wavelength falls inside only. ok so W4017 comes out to 24.9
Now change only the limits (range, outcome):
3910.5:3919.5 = 25.1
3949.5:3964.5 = 23.7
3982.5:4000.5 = 21.4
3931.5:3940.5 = 23.4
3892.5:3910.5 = 22.8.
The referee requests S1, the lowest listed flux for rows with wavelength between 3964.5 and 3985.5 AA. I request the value 17.3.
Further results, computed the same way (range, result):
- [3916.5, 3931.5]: 24.5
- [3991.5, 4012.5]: 20.2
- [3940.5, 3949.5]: 27.9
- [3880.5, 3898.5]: 18.5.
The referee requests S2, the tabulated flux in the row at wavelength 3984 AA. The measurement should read 21.4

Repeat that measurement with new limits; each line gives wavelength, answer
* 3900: 33.4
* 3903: 31.8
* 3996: 21.5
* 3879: 32.5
